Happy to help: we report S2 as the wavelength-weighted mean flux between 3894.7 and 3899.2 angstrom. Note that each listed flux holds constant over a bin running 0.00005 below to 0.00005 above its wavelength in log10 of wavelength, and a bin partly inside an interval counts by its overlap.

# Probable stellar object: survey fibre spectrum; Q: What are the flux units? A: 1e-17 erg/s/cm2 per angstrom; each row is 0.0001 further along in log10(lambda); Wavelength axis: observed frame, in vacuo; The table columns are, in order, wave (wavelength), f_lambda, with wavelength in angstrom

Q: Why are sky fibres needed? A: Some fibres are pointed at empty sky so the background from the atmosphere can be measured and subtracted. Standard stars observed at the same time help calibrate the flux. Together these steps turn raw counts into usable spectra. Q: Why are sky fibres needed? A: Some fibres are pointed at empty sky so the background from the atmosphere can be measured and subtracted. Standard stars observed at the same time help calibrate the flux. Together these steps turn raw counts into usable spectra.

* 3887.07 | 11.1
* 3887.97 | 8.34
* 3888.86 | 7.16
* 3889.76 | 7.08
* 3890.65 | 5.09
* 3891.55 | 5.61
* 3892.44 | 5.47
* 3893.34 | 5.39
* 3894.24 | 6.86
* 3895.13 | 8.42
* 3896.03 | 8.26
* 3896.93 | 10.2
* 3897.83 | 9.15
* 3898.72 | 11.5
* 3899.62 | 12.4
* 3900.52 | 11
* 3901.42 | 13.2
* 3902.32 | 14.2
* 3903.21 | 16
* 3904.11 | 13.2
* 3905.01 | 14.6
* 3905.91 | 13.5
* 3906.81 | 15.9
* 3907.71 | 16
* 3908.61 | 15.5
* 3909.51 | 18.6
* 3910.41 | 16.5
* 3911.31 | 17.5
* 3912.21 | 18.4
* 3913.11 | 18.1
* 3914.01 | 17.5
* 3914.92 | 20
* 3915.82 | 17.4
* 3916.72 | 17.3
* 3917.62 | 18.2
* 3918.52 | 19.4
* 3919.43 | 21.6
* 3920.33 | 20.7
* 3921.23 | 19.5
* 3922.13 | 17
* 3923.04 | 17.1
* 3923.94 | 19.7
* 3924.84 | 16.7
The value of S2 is 9.52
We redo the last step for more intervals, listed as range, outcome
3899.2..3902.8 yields 12.8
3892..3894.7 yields 5.92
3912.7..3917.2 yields 18.1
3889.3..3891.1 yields 6.09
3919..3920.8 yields 21.2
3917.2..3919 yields 18.8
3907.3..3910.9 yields 16.7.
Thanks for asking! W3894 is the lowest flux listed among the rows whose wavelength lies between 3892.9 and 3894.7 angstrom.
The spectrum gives 5.39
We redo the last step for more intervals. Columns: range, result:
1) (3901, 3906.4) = 13.2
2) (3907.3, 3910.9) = 15.5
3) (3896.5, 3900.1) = 9.15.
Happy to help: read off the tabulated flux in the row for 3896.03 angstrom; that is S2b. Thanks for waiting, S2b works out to 8.26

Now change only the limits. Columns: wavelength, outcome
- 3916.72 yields 17.3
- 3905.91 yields 13.5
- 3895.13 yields 8.42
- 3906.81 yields 15.9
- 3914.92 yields 20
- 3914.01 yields 17.5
